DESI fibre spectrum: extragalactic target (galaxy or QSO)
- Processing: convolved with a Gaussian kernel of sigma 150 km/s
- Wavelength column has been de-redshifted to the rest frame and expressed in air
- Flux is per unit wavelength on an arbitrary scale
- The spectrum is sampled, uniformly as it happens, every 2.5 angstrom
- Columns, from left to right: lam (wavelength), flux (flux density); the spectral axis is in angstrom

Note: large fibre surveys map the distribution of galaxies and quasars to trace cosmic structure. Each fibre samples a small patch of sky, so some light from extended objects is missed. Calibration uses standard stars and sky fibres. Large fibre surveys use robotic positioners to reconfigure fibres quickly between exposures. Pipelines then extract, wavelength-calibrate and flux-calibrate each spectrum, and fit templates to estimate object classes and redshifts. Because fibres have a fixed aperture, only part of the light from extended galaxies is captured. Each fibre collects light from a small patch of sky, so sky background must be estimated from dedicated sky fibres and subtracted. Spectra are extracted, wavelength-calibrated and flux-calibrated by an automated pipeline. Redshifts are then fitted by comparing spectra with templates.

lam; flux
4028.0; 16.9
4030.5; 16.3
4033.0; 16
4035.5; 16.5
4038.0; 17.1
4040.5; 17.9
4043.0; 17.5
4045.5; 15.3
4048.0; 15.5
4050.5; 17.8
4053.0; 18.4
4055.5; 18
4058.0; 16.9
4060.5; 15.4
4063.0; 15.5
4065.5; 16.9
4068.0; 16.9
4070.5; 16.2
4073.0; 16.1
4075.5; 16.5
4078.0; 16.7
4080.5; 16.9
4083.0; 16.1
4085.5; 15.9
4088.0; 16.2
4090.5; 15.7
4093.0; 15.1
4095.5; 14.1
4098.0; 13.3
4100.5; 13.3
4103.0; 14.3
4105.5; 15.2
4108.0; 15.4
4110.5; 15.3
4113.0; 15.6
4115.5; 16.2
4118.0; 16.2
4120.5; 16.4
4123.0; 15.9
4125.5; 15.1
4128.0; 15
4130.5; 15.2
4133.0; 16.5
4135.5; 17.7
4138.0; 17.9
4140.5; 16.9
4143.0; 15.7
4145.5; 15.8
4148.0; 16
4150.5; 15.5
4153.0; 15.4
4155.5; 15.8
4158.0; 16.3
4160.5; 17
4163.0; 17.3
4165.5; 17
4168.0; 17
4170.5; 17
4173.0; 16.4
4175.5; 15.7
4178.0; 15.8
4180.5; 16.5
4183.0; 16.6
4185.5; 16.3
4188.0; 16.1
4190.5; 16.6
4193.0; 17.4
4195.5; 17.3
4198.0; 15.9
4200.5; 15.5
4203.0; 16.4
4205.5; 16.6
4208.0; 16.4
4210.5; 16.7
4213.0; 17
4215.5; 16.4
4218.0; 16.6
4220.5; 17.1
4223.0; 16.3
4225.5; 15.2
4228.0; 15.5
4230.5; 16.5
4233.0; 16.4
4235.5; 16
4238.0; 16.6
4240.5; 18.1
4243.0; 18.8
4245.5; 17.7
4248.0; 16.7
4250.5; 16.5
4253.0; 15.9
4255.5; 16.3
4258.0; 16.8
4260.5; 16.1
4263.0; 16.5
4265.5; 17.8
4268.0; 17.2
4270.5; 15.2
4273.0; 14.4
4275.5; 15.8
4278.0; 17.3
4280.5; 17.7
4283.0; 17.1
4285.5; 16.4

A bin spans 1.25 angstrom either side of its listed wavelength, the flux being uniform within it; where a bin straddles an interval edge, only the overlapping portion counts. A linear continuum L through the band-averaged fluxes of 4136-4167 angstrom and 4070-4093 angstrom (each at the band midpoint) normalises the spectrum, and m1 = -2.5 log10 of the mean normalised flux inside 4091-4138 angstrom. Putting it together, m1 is 0.06 mag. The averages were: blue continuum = 16.2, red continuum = 16.4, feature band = 15.4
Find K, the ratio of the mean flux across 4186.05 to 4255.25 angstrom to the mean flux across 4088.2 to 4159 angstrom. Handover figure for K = 1.06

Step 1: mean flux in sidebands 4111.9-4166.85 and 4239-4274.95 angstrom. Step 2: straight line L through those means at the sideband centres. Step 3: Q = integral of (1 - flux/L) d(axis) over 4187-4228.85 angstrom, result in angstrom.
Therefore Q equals 0.2 angstrom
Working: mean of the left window 16.2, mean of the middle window 16.4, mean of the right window 16.7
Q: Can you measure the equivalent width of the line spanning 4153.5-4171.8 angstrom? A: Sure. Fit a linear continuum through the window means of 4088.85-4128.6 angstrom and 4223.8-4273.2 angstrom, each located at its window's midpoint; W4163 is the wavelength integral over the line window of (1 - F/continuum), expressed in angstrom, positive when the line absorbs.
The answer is -1.2 angstrom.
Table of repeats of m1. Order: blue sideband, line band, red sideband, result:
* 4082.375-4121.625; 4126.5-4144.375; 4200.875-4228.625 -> -0.055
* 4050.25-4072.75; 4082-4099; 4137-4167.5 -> 0.100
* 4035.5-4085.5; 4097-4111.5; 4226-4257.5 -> 0.155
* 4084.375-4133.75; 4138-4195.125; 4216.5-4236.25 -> -0.046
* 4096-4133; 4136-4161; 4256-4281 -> -0.054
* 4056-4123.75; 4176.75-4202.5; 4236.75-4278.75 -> -0.007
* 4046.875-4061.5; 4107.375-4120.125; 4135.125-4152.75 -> 0.053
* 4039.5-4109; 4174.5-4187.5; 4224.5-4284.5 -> 0.012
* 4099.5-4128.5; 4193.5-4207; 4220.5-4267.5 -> -0.012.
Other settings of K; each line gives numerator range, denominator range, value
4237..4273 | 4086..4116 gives 1.12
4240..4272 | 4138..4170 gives 1.03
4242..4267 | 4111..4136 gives 1.06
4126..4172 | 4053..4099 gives 1.02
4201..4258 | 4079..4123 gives 1.08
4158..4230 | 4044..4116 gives 1.04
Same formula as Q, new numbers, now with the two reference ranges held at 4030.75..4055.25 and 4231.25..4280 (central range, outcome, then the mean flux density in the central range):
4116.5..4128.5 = 0.74 angstrom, 15.8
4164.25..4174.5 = -0.04 angstrom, 16.8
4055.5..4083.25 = 0.69 angstrom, 16.5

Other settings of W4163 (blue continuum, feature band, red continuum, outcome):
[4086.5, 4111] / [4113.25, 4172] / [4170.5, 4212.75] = -2.7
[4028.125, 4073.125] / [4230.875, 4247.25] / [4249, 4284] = -0.7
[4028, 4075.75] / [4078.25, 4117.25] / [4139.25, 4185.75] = 2.9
